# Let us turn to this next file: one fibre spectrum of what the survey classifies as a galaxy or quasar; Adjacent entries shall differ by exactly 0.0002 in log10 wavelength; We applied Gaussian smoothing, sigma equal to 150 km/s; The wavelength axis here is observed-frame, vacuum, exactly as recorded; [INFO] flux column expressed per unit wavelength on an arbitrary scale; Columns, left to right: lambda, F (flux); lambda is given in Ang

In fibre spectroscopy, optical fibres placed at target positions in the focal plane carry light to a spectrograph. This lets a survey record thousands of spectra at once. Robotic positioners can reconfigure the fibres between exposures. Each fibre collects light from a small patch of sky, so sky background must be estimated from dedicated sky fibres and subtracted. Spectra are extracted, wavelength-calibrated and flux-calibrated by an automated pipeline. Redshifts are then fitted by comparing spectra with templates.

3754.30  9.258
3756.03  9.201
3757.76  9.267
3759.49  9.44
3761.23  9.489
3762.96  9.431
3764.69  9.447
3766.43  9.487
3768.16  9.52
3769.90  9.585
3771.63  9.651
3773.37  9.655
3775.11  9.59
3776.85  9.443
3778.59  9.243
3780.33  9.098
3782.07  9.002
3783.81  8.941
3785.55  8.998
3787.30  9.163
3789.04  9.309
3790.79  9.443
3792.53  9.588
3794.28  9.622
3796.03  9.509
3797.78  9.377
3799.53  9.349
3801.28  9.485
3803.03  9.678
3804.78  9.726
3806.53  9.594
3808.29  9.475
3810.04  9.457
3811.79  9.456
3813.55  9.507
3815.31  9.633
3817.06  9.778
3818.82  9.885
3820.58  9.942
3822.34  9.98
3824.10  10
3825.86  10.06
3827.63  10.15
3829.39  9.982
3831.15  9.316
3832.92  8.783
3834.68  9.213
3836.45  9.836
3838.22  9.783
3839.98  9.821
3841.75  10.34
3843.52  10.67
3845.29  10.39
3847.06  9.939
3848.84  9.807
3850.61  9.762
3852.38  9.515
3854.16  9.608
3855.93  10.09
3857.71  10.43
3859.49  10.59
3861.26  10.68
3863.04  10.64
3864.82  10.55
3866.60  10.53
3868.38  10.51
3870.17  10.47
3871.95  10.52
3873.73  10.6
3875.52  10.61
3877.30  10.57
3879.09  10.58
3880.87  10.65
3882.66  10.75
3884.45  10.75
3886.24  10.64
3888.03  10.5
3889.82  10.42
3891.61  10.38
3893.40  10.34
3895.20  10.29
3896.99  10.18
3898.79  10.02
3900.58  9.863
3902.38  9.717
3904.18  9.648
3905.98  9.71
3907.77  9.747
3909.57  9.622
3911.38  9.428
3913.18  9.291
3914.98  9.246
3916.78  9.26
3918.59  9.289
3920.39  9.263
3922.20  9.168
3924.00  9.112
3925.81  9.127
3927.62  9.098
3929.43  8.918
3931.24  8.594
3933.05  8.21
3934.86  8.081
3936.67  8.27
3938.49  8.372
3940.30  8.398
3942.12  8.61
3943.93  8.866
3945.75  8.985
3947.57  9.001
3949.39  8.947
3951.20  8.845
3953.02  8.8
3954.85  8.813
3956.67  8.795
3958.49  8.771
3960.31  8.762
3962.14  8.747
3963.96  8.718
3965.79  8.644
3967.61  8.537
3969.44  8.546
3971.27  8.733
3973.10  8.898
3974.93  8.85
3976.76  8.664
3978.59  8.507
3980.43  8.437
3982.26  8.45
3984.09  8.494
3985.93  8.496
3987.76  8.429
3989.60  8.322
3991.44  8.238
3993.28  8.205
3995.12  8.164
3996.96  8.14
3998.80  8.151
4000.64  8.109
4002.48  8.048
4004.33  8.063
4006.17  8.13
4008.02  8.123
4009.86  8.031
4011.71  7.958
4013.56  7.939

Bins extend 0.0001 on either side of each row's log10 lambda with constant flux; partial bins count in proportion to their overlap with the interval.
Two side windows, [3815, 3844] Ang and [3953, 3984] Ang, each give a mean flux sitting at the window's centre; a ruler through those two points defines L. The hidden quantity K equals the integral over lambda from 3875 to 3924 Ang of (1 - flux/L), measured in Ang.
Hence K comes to -3.8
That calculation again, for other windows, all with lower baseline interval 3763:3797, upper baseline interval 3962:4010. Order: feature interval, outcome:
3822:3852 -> -2.5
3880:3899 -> -3.4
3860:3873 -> -2.3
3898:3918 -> -1.9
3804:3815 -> -0.4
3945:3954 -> -0.4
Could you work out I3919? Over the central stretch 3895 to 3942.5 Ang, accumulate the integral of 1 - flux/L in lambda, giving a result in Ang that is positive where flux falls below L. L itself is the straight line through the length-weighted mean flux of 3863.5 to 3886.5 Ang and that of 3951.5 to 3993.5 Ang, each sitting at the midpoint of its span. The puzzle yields 2.5 Ang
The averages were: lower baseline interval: 10.6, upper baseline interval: 8.61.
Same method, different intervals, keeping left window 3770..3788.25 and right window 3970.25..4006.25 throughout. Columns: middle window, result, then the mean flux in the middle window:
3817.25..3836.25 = -1.4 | 9.73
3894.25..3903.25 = -1.3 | 10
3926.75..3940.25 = 0.2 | 8.5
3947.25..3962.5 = -0.5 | 8.83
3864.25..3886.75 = -4.4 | 10.6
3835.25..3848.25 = -1.5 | 10.1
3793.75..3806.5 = -0.5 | 9.54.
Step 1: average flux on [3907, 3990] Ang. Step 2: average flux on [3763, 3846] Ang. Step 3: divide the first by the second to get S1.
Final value 0.9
